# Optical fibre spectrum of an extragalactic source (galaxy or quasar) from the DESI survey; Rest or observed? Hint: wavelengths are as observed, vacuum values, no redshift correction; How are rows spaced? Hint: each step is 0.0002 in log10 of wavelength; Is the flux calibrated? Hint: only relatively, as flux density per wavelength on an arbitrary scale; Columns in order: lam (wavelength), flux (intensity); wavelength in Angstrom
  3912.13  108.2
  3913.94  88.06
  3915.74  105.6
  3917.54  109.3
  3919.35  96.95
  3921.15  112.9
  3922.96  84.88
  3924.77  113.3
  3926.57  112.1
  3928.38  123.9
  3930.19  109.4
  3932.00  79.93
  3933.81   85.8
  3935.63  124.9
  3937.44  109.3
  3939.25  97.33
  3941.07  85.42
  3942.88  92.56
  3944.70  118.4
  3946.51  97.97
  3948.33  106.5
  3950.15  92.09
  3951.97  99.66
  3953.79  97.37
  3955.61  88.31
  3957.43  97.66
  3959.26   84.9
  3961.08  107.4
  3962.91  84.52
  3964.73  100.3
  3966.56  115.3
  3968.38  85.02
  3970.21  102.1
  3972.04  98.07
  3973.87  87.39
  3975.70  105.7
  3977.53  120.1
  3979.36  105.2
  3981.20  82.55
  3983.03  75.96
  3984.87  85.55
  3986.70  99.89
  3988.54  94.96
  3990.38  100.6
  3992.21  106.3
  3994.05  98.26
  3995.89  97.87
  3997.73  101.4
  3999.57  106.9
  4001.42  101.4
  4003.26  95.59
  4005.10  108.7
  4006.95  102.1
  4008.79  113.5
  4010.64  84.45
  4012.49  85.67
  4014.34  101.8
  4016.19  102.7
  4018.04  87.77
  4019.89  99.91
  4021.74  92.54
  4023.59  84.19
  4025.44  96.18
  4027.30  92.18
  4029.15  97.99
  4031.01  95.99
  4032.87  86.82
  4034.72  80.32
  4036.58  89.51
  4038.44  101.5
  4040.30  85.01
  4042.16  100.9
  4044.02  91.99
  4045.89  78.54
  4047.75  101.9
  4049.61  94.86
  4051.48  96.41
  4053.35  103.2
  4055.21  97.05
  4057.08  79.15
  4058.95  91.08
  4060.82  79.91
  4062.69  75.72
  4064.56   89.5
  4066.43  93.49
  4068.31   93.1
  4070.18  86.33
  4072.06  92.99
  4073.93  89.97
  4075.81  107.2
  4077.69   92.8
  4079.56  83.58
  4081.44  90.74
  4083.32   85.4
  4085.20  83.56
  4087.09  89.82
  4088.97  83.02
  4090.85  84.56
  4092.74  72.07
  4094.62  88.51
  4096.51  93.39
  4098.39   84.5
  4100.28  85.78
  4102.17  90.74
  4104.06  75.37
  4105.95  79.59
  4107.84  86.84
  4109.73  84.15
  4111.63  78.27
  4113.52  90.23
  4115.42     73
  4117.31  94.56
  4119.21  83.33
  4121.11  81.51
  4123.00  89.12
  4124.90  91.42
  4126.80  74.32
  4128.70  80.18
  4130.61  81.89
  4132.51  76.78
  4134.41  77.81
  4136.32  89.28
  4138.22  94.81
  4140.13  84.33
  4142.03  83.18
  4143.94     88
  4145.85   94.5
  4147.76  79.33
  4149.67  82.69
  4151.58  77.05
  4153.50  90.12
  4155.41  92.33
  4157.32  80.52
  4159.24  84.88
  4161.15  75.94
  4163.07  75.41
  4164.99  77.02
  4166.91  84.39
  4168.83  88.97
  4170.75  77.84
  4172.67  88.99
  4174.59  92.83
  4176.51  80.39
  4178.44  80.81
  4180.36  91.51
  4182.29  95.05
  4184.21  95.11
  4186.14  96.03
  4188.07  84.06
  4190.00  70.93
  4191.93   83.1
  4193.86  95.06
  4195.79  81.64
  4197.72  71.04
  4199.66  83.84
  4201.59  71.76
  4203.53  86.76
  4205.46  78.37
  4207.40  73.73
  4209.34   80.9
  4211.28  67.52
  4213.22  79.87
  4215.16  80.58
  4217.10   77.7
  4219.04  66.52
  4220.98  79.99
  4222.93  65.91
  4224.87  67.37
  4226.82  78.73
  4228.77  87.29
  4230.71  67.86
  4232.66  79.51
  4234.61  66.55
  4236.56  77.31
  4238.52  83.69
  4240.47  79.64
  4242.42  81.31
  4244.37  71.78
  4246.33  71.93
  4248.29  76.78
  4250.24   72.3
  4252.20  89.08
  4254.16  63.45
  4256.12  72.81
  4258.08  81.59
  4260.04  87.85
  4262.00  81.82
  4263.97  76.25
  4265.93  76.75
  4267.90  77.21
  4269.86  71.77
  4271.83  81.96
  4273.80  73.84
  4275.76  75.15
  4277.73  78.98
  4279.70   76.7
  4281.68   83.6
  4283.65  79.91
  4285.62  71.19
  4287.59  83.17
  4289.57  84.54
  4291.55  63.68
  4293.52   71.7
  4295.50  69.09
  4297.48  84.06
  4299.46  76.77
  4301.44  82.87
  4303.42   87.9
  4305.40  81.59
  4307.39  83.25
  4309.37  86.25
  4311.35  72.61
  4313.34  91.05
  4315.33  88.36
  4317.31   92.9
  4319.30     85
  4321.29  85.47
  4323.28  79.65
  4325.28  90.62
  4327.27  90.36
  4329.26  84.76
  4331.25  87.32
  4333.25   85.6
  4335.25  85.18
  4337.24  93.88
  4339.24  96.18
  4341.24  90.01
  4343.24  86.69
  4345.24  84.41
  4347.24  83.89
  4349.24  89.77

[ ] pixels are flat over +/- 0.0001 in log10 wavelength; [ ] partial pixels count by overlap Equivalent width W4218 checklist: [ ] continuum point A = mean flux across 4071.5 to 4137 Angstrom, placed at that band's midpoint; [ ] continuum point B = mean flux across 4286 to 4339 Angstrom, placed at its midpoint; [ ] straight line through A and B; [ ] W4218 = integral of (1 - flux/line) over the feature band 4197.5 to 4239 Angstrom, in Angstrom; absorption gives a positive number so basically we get 4.0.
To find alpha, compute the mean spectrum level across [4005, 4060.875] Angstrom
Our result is 93.6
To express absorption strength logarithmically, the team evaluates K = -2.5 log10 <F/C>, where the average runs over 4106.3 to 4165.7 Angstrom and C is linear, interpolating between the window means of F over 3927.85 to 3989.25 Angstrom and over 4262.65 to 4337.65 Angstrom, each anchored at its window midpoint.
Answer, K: 0.07 mag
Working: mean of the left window 98.1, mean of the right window 81.3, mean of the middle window 83.6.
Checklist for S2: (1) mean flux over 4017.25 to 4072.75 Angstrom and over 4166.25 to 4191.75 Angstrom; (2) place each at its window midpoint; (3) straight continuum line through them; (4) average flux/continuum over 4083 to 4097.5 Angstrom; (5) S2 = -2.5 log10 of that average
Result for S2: 0.06 mag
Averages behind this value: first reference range 91.2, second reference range 86.6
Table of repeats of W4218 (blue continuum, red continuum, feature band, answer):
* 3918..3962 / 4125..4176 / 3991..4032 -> -1.2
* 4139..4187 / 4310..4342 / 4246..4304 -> 6.2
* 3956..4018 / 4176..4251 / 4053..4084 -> 0.4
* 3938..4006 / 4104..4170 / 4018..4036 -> 0.3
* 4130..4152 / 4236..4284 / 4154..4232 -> 0.5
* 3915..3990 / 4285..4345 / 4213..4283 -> 8.1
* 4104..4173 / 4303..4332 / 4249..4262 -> 1.1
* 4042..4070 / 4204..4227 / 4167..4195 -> -3.1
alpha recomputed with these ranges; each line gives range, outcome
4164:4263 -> 79.7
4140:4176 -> 84.1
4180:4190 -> 90.3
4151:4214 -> 82.9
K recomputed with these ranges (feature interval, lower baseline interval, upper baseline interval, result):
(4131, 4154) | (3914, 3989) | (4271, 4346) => 0.07 mag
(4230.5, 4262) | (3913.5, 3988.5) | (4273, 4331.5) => 0.10 mag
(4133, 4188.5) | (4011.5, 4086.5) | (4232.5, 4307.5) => -0.01 mag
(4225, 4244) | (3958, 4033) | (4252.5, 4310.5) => 0.05 mag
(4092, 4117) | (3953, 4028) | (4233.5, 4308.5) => 0.07 mag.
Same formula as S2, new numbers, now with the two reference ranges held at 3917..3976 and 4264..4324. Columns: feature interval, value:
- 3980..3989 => 0.12 mag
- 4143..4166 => 0.06 mag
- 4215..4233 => 0.13 mag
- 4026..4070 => 0.04 mag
